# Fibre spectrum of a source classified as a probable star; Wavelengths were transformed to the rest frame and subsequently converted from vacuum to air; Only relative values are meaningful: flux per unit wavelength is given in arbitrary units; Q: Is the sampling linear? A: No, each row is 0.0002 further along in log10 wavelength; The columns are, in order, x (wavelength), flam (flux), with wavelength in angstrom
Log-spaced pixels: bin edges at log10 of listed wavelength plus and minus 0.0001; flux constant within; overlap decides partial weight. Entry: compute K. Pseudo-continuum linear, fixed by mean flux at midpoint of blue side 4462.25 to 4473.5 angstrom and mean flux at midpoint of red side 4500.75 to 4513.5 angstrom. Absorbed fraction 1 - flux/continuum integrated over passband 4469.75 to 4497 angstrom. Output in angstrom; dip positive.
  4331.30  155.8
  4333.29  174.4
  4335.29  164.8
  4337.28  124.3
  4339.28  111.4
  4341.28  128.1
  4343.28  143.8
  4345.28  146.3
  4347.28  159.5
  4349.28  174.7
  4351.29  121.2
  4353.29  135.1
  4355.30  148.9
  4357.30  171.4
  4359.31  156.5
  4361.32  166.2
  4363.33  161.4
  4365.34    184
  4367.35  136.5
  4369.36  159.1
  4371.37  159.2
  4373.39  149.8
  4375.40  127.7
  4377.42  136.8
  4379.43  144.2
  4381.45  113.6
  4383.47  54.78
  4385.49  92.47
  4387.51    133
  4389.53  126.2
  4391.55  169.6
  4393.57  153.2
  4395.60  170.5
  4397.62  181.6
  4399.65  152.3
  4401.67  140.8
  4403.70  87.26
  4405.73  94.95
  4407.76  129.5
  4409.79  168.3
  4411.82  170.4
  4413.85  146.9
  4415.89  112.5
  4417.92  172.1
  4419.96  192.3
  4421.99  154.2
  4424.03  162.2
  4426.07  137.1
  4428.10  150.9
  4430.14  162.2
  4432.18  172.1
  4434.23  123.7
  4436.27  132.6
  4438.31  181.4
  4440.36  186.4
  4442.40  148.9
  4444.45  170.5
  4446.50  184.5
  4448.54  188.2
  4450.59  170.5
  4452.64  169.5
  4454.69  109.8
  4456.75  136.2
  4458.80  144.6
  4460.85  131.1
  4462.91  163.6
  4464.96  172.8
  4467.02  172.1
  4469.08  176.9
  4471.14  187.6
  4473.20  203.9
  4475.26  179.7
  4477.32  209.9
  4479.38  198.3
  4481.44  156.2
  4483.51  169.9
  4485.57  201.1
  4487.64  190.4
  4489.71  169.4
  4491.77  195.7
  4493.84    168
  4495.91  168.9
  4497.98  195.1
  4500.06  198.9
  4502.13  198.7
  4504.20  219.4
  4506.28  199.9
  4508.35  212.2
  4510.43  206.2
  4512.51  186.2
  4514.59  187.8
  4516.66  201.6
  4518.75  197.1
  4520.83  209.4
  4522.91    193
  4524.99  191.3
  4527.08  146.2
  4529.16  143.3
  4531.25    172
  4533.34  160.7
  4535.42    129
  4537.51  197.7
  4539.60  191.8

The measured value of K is 0.5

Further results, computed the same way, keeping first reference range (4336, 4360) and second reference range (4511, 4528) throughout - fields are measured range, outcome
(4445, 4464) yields 1.8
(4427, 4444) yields 1.0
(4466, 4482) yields -0.8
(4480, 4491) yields 0.1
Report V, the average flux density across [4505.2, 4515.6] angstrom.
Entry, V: 198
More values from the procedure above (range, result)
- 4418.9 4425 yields 170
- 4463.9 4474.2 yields 183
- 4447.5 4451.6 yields 180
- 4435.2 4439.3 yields 157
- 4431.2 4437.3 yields 143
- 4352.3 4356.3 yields 142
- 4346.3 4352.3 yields 152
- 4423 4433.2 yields 157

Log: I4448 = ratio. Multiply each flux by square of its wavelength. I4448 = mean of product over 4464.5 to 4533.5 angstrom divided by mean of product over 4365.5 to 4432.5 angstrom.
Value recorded 1.37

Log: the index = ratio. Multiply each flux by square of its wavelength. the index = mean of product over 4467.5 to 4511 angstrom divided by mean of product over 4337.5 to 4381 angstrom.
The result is 1.37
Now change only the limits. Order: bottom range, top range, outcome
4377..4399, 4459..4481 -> 1.37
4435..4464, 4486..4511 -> 1.25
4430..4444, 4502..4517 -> 1.32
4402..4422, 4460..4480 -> 1.30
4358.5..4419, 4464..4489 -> 1.36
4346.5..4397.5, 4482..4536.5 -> 1.36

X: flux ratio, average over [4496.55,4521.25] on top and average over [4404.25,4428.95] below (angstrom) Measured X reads 1.4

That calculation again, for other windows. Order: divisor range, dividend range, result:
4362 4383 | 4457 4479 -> 1.20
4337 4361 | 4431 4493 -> 1.17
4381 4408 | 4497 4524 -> 1.56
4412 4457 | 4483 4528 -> 1.21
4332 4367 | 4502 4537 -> 1.23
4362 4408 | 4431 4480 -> 1.21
